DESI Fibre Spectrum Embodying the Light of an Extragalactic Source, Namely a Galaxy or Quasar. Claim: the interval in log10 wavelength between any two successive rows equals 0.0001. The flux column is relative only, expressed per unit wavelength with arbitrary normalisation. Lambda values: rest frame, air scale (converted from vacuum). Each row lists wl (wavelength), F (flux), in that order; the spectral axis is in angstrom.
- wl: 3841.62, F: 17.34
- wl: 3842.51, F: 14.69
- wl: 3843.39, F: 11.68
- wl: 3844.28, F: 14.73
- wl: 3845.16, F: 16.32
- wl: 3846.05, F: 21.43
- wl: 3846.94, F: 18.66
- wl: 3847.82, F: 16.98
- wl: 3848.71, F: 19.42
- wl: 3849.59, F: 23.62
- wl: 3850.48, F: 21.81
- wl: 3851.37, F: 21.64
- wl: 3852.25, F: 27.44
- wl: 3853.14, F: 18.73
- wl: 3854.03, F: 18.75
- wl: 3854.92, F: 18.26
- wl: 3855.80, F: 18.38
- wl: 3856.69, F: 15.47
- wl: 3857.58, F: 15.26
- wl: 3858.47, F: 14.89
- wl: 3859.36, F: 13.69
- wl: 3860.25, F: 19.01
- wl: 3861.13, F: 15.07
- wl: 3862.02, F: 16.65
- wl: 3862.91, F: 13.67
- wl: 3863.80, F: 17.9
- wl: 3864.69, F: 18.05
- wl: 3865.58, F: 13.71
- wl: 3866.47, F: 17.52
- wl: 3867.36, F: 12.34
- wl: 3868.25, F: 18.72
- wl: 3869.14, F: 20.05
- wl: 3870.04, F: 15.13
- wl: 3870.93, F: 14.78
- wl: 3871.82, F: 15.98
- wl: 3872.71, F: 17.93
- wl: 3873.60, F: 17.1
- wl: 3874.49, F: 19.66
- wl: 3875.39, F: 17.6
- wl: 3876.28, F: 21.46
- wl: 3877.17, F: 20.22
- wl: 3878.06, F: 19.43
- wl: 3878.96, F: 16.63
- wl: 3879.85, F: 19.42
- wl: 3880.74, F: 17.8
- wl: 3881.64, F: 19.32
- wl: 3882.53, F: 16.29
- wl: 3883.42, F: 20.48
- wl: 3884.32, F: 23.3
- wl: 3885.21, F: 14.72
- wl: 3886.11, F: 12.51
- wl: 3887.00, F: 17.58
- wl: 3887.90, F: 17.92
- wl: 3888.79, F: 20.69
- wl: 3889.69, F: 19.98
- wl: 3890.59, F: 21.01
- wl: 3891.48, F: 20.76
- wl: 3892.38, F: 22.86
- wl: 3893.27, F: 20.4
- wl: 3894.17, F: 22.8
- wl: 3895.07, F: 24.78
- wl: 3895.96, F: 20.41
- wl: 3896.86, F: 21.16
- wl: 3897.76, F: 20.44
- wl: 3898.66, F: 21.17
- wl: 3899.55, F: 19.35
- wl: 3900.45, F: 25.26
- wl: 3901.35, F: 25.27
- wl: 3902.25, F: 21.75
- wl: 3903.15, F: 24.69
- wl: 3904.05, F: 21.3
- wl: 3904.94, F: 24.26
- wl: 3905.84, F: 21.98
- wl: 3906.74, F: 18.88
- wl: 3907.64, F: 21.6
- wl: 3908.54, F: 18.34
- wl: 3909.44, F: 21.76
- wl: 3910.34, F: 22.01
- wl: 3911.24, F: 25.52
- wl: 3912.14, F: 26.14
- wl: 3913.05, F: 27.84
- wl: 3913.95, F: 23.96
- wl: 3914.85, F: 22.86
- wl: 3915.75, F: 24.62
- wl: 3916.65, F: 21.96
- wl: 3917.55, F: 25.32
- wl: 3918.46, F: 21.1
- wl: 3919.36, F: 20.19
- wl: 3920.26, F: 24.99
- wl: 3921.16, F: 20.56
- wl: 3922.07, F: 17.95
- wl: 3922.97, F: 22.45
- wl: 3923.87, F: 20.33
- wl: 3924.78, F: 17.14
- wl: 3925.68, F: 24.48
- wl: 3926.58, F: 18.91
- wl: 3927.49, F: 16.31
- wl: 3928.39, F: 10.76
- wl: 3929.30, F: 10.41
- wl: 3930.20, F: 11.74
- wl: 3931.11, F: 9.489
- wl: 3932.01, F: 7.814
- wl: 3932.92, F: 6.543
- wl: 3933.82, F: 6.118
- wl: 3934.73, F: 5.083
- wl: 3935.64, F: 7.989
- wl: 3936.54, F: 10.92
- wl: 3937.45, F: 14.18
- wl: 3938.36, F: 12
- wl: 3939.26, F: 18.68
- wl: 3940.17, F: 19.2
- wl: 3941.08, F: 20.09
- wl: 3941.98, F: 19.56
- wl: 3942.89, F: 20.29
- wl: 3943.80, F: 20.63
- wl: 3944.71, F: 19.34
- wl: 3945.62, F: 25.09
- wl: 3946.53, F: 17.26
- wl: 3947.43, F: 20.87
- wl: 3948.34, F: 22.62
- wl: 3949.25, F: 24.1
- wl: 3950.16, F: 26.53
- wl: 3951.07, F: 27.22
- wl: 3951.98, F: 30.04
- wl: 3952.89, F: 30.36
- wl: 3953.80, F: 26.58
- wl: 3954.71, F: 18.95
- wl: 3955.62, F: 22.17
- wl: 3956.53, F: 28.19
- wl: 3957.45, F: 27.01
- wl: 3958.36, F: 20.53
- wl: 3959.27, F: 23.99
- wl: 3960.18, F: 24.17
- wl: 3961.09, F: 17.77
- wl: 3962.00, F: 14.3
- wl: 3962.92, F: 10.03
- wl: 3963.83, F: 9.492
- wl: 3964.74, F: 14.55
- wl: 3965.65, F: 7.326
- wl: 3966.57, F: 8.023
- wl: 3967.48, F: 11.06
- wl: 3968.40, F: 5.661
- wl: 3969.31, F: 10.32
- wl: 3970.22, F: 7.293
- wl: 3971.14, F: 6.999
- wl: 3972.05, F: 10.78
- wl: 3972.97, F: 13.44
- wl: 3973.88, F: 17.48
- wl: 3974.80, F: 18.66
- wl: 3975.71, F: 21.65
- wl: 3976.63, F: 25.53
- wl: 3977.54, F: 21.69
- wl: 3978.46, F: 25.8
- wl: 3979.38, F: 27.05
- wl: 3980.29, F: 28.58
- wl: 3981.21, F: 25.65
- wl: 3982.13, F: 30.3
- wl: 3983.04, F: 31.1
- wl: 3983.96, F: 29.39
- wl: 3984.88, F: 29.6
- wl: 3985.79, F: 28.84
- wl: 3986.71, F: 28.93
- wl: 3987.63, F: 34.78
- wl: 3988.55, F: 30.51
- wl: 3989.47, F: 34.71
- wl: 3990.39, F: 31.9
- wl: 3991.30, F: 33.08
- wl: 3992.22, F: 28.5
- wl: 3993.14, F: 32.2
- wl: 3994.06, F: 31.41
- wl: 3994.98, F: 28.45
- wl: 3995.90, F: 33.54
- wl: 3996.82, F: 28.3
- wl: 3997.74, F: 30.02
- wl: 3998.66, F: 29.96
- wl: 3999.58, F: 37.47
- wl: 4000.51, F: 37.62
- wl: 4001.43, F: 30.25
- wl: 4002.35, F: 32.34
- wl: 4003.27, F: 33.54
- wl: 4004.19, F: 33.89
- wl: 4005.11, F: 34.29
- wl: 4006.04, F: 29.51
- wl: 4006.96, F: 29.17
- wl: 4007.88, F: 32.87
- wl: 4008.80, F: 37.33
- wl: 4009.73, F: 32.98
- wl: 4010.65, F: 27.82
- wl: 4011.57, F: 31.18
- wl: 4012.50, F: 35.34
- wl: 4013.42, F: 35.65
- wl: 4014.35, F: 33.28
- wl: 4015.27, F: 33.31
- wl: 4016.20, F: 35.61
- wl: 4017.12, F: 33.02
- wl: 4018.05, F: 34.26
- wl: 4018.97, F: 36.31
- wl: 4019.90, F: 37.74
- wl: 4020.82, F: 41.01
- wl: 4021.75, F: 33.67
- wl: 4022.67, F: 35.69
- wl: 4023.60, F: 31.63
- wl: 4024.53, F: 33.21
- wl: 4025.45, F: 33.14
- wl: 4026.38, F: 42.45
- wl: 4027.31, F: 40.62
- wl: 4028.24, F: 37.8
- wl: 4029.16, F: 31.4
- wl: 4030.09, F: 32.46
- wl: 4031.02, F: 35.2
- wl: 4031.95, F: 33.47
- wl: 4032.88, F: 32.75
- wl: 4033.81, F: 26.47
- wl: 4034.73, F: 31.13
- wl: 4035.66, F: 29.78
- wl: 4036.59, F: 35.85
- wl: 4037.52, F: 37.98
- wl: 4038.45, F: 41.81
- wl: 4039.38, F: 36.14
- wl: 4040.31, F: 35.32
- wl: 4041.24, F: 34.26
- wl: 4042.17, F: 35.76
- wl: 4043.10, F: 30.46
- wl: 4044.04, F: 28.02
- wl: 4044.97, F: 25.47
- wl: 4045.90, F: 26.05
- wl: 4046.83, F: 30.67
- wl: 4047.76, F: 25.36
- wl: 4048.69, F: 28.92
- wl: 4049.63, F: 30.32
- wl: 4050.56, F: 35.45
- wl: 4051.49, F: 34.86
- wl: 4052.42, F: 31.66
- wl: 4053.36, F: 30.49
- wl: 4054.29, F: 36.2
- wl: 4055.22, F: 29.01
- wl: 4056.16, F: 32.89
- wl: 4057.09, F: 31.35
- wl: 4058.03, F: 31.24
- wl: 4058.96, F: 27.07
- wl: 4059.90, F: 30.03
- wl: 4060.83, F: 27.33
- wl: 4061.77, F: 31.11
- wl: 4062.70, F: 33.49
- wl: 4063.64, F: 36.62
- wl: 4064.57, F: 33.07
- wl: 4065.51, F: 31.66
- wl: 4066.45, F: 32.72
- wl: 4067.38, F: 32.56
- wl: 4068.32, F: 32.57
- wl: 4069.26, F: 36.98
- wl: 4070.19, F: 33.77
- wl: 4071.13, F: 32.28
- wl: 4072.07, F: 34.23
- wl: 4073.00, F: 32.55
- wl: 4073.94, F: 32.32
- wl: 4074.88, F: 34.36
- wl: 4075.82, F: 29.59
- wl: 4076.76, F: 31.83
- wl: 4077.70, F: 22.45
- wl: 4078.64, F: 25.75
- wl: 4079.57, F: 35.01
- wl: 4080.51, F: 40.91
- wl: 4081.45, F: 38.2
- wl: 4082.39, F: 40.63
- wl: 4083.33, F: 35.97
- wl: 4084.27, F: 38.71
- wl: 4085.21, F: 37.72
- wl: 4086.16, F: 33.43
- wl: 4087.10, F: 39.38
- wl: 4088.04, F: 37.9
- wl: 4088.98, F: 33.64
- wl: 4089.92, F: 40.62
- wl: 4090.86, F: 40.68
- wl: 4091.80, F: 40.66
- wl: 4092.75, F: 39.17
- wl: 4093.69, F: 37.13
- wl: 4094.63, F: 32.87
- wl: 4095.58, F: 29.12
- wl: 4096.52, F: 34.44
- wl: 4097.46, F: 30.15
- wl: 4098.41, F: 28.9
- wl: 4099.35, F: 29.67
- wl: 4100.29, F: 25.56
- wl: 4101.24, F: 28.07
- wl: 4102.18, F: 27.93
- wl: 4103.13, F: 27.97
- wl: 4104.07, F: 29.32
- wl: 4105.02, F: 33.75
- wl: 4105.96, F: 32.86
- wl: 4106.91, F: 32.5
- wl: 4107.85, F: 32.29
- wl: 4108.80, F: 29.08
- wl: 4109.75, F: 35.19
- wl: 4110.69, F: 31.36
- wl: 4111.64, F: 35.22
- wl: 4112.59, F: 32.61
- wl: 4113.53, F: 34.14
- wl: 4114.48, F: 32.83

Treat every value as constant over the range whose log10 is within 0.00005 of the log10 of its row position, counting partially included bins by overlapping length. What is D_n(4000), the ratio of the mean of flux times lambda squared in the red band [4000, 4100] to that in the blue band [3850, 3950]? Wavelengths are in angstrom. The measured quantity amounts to 1.92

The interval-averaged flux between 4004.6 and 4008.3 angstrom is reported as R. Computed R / 31.5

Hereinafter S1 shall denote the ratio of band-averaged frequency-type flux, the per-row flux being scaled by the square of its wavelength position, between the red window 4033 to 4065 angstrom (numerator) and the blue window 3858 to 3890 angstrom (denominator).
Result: 2.0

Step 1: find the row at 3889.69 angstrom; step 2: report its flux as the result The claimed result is 19.98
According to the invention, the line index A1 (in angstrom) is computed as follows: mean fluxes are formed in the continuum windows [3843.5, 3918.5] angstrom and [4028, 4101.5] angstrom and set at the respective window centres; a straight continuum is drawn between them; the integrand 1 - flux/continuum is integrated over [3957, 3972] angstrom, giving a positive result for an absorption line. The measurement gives 7.1 angstrom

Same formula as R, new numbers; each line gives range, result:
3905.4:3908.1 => 20.8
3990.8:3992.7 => 31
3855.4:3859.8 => 15.5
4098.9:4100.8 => 27.6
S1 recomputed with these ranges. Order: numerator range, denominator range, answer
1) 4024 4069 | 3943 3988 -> 1.62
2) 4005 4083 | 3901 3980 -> 1.85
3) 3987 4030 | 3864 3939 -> 1.89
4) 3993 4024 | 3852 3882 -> 2.05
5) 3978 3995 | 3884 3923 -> 1.45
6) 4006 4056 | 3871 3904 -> 1.80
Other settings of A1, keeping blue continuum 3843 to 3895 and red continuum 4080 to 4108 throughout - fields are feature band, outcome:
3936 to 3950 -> 2.67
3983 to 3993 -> -1.61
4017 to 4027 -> -2.27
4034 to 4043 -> -1.33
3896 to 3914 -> -1.51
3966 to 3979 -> 5.62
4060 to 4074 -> -0.17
